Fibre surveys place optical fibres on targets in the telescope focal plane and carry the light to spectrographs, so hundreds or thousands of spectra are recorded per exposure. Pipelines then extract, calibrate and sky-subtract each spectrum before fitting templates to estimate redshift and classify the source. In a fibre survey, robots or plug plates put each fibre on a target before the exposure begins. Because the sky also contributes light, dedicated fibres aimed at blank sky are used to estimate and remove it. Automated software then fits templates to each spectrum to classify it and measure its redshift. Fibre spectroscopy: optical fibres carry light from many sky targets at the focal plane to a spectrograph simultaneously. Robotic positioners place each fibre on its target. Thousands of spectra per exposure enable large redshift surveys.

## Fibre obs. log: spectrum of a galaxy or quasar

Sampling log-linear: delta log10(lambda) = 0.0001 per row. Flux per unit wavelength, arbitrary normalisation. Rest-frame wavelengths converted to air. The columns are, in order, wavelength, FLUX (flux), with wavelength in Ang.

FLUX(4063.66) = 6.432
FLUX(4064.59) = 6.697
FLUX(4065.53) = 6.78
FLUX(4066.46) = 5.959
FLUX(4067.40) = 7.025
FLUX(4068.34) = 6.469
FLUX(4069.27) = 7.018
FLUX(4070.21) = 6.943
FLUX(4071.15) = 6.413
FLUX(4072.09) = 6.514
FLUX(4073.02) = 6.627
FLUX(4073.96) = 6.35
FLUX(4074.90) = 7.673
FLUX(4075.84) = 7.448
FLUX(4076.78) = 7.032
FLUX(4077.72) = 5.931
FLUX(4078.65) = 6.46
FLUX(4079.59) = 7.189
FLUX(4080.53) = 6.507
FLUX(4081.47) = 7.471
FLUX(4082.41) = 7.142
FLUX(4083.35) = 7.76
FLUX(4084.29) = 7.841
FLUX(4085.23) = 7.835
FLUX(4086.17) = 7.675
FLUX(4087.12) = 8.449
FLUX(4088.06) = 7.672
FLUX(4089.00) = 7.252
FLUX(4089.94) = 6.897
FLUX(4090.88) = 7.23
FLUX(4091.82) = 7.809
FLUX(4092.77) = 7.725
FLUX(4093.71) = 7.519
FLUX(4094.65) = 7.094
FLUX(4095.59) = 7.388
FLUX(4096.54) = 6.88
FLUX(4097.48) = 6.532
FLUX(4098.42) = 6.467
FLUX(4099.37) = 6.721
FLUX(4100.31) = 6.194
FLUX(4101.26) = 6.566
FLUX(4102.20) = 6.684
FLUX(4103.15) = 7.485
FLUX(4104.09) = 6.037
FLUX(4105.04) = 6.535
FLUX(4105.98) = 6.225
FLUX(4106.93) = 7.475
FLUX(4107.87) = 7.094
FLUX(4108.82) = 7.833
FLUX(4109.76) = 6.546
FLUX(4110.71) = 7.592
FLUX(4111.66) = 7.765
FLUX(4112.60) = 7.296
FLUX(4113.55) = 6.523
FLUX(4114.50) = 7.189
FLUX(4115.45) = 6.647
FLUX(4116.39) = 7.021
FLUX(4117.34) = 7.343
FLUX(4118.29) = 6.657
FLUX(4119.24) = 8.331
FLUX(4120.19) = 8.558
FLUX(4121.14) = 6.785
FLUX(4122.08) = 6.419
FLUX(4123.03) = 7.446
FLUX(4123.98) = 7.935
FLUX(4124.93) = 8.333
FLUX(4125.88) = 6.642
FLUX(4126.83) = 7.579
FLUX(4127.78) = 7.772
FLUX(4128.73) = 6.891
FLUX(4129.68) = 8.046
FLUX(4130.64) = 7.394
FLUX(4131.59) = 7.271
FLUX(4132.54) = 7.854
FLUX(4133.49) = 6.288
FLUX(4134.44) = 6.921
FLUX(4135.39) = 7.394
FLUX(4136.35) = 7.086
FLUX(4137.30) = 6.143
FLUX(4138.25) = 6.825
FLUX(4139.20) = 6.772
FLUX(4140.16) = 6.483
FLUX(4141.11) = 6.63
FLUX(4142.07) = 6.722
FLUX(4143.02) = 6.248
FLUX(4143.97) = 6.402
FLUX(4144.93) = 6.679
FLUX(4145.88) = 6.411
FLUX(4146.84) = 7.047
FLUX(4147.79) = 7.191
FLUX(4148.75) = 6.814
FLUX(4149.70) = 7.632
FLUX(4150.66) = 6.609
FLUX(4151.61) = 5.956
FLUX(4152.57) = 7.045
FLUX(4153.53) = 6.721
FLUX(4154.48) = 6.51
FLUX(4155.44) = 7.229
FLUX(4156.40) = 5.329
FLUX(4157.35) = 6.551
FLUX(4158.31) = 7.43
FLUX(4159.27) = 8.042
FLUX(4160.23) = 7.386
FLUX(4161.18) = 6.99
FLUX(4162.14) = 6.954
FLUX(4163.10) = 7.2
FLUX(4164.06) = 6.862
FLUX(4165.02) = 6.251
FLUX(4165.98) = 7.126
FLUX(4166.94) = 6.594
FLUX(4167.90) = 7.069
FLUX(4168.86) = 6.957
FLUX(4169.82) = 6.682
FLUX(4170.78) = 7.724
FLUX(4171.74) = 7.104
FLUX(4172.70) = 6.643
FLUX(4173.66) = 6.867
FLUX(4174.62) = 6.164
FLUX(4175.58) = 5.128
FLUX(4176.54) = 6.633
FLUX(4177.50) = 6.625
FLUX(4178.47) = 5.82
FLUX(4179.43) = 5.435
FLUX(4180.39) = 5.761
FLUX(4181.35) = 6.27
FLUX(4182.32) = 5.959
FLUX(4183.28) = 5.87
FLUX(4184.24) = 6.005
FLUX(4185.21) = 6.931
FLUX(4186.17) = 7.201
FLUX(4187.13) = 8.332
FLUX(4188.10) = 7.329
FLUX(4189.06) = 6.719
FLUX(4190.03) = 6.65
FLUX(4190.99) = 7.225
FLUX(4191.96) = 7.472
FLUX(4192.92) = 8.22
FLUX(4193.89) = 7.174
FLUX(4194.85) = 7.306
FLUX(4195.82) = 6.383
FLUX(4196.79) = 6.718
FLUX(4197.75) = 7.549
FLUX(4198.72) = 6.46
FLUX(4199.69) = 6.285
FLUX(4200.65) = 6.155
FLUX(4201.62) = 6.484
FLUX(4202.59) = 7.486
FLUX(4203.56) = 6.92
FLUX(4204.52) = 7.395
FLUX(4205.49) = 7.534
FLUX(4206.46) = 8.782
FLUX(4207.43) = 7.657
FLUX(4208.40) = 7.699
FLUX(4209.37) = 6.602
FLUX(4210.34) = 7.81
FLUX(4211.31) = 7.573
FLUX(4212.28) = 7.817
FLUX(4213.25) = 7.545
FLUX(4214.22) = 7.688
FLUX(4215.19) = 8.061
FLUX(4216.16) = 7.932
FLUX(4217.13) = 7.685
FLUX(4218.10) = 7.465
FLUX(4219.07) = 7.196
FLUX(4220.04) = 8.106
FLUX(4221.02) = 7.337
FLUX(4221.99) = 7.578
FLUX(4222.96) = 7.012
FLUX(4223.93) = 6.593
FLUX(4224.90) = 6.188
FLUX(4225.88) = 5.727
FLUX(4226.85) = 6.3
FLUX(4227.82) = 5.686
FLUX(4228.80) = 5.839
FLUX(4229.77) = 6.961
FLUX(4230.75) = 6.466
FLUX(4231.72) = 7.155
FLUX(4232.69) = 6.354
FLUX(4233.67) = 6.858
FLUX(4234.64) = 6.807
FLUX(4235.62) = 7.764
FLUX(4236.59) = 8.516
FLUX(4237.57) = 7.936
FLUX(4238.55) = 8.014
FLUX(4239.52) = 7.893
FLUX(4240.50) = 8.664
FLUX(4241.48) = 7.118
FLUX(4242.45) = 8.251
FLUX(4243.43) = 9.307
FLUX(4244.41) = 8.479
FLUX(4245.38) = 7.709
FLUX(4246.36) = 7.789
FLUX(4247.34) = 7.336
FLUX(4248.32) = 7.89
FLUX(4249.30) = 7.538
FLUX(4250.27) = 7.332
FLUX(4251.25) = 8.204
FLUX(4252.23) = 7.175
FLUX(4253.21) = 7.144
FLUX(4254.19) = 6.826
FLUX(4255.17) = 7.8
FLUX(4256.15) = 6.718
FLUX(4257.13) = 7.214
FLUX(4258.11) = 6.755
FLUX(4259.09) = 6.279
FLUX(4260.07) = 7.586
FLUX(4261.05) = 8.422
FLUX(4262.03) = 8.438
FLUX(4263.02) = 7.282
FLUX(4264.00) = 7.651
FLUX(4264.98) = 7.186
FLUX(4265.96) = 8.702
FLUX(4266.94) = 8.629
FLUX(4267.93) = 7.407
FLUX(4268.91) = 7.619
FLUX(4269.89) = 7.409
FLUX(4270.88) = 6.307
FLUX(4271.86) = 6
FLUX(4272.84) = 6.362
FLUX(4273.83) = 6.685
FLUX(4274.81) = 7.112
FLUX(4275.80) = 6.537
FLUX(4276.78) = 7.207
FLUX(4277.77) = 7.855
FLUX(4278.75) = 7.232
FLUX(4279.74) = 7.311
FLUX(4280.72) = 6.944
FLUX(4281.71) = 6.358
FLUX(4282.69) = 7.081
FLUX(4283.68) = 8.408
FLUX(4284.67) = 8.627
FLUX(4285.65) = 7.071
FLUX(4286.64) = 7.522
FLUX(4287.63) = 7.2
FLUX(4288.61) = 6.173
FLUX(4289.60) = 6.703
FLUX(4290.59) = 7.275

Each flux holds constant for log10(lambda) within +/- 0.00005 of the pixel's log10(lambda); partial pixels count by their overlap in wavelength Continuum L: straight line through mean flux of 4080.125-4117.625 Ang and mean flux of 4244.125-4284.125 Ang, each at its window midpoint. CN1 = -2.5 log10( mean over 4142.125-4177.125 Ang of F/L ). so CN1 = 0.07 mag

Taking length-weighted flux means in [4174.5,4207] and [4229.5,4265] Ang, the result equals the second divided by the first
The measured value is 1.11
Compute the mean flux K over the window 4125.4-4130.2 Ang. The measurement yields 7.38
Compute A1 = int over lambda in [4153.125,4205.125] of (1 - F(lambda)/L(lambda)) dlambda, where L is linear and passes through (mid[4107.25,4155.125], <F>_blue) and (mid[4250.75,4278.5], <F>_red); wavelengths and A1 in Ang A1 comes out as 2.7 Ang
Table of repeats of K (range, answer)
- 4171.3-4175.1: 6.7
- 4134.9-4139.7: 6.84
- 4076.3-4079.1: 6.49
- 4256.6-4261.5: 7.24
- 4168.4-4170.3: 6.82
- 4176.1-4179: 6.33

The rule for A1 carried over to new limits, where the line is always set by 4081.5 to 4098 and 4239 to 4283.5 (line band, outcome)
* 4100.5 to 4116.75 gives 1.1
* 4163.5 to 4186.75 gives 3.0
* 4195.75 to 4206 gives 0.8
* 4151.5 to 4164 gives 0.9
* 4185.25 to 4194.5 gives 0.1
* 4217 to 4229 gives 1.0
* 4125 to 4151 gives 1.6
